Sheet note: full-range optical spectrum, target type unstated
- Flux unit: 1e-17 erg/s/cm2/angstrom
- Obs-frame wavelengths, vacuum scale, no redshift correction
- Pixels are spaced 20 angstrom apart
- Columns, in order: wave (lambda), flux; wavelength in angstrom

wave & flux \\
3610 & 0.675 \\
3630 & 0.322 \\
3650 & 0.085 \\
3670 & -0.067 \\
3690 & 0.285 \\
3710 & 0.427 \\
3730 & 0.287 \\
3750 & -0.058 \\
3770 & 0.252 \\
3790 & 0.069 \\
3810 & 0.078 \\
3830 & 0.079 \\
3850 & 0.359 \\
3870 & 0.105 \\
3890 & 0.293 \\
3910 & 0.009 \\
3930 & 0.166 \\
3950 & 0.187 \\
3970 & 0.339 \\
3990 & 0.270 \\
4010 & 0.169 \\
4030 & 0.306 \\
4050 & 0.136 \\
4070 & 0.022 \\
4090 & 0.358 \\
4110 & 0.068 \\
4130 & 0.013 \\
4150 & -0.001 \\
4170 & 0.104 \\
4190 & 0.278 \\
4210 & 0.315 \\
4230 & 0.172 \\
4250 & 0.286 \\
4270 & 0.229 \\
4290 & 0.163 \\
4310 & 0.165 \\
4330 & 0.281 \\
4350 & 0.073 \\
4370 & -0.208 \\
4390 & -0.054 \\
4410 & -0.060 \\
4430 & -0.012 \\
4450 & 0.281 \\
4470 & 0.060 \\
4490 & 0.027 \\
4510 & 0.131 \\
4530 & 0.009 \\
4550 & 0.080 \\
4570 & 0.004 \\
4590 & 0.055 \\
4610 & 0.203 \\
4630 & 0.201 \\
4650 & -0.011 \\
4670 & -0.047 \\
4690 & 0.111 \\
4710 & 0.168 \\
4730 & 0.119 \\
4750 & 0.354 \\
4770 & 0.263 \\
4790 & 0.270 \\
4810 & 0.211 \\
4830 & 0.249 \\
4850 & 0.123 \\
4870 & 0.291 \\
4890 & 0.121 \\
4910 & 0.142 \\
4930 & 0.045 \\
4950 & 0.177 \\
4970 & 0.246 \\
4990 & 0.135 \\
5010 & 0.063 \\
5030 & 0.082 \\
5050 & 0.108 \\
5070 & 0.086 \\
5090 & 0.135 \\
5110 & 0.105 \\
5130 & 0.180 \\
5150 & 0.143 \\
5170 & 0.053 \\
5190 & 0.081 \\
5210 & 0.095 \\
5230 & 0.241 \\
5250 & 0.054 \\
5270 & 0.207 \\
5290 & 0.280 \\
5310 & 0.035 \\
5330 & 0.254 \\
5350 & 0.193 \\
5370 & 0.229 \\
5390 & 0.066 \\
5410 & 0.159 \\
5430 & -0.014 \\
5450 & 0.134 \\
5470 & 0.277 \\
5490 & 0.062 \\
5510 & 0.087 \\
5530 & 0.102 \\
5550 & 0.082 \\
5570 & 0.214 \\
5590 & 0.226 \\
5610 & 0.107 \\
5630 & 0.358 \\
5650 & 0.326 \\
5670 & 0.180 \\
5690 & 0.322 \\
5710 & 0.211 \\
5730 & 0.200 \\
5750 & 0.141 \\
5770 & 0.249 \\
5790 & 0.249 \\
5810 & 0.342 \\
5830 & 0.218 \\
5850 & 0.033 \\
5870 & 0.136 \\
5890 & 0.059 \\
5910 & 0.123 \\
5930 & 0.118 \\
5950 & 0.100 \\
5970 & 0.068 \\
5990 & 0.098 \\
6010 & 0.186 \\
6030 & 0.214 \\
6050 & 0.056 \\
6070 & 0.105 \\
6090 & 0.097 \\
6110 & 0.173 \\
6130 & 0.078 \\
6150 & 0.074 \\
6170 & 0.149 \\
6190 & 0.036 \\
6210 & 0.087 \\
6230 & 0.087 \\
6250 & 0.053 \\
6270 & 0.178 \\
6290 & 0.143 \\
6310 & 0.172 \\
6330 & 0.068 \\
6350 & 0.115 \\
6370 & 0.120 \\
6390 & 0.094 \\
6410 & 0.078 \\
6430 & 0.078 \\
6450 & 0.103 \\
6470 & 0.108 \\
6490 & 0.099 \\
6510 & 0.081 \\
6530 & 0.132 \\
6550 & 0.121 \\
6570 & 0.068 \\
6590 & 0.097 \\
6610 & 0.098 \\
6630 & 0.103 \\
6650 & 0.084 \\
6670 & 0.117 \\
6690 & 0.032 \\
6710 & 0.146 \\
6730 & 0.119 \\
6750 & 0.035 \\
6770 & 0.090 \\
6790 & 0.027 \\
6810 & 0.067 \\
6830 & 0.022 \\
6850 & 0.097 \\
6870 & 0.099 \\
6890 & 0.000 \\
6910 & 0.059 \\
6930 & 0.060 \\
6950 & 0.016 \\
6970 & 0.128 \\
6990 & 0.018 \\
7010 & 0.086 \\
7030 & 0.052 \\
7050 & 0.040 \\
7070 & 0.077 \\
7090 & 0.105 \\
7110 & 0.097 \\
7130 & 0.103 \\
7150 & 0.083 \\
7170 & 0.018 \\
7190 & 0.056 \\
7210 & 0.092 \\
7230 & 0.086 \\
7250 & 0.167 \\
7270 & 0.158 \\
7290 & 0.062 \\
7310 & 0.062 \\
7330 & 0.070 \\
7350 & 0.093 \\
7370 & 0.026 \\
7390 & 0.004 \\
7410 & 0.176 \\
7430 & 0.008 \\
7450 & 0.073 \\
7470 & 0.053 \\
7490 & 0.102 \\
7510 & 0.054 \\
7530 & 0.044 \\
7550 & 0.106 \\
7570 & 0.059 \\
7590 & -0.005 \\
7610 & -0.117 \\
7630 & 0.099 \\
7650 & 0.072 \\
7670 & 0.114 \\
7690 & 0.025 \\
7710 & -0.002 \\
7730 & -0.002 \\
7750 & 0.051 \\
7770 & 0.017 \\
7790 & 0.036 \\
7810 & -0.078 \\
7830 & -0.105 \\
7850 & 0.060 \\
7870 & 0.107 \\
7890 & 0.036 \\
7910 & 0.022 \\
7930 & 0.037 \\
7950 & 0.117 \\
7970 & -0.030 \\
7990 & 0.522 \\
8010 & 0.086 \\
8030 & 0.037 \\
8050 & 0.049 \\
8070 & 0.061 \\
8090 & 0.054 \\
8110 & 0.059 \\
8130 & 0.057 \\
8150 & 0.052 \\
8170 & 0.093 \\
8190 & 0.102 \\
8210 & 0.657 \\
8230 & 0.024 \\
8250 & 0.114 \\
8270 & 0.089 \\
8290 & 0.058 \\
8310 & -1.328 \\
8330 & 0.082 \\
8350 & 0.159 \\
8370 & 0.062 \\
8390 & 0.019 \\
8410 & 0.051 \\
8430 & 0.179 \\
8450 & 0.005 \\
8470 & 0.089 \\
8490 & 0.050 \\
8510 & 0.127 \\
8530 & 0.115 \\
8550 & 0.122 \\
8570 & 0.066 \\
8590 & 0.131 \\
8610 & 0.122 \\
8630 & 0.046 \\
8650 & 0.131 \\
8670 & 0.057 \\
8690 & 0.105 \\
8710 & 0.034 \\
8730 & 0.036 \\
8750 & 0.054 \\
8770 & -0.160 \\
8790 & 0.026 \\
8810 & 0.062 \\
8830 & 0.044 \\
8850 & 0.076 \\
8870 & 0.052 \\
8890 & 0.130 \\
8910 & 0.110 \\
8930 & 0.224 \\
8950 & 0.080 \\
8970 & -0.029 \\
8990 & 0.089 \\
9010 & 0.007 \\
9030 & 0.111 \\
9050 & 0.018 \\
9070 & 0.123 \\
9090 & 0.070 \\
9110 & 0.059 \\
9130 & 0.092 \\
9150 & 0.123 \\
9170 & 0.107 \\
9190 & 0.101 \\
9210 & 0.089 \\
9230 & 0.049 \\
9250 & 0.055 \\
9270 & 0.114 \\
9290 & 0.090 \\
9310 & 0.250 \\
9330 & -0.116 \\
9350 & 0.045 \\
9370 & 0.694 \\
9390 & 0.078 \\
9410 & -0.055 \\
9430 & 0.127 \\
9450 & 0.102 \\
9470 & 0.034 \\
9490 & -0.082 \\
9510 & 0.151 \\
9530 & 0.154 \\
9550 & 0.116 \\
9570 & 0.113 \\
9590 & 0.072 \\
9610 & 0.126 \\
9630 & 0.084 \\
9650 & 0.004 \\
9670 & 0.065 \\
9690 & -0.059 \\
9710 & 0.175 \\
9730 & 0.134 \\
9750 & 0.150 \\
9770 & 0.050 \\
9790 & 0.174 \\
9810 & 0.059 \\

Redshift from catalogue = 1.201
